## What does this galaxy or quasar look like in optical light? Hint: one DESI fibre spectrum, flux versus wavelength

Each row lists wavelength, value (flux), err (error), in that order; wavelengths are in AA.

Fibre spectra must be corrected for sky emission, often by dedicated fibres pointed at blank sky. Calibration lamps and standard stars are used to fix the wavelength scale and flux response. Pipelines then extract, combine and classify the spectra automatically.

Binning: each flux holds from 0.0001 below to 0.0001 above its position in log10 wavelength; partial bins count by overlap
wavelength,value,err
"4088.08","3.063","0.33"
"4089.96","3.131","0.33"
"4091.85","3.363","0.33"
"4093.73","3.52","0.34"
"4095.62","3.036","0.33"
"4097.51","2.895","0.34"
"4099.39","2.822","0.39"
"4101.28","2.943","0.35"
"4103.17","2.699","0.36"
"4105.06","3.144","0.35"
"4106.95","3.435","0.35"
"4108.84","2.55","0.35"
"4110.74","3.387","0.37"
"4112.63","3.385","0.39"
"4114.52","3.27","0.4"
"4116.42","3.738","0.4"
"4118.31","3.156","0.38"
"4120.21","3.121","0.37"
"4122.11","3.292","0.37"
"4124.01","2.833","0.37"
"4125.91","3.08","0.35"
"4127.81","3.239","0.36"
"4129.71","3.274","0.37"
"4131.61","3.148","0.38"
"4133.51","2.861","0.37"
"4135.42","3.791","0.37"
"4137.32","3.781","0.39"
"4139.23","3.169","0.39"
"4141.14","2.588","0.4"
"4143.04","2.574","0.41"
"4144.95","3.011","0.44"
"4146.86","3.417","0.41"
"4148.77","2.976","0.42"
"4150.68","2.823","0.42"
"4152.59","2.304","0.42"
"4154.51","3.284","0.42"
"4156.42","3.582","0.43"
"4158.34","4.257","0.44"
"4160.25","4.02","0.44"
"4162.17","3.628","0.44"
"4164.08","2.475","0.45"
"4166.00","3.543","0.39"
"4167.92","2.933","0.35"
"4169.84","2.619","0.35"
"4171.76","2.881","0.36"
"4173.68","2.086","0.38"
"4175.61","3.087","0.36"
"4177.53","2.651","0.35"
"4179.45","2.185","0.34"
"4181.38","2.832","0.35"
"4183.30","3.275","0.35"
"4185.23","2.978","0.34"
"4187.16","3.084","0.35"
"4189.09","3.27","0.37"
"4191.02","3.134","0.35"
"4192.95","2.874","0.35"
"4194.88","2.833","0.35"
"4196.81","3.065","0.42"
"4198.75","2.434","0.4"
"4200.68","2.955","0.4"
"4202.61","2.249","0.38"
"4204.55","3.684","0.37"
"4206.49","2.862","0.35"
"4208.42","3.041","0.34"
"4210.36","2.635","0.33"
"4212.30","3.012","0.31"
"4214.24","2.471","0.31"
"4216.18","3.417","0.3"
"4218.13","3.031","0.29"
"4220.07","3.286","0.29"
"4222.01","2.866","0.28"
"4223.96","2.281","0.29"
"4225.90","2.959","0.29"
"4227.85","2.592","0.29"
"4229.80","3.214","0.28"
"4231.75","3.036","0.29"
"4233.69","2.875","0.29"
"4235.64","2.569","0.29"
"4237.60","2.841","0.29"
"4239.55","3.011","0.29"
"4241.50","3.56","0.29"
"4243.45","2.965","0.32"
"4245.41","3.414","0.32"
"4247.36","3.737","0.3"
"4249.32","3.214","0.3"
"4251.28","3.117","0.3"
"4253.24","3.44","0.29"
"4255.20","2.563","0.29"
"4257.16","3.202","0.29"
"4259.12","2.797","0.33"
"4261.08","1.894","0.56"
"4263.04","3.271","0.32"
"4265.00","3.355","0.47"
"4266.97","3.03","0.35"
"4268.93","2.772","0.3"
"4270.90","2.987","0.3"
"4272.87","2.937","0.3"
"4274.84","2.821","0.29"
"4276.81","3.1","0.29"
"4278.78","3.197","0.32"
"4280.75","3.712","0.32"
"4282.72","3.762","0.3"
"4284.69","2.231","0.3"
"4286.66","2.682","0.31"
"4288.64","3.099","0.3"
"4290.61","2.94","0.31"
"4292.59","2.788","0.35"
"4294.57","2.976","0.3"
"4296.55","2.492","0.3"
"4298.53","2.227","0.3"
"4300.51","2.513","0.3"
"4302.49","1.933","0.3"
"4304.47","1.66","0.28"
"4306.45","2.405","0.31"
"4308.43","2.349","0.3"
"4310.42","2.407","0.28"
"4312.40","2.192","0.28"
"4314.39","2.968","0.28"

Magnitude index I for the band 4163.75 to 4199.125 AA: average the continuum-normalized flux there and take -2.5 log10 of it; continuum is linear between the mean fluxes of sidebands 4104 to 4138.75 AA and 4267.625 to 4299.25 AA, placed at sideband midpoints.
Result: 0.09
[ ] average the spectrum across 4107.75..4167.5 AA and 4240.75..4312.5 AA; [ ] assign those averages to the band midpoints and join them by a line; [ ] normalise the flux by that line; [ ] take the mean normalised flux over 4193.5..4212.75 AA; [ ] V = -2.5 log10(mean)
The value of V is 0.063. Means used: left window 3.21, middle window 2.87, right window 2.86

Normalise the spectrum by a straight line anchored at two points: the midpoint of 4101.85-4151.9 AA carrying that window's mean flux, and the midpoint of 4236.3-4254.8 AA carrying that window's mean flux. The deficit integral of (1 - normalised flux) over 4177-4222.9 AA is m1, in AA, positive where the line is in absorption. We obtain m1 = 3.80 AA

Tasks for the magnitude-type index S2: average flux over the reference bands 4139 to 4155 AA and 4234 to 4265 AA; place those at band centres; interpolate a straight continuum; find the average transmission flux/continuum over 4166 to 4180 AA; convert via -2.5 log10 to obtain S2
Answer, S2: 0.08 mag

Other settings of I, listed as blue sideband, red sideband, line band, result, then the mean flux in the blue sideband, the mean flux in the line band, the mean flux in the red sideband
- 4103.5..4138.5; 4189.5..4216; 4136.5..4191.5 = 0.003 mag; 3.24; 3.05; 2.89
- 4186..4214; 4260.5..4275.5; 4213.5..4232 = 0.002 mag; 2.93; 2.91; 2.91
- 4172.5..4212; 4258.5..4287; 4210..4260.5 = -0.027 mag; 2.86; 3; 2.98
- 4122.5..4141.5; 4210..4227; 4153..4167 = -0.129 mag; 3.2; 3.49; 2.89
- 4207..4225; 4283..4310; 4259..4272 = -0.086 mag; 2.89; 2.88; 2.52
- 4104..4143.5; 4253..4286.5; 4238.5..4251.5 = -0.095 mag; 3.19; 3.3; 2.99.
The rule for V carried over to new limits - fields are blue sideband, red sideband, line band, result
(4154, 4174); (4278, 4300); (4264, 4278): -0.02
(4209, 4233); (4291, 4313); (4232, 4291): -0.15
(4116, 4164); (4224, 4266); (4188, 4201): 0.06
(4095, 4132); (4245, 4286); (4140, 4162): -0.03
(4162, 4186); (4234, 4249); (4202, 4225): 0.04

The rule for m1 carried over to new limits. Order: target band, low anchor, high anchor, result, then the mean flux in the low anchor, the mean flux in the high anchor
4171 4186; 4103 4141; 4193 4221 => 1.4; 3.21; 2.92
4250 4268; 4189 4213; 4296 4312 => -3.1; 2.91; 2.24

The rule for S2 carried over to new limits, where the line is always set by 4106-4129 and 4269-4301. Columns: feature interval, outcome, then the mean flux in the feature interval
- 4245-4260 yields -0.08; 3.18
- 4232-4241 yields 0.04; 2.88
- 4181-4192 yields -0.01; 3.11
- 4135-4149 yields 0.00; 3.15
